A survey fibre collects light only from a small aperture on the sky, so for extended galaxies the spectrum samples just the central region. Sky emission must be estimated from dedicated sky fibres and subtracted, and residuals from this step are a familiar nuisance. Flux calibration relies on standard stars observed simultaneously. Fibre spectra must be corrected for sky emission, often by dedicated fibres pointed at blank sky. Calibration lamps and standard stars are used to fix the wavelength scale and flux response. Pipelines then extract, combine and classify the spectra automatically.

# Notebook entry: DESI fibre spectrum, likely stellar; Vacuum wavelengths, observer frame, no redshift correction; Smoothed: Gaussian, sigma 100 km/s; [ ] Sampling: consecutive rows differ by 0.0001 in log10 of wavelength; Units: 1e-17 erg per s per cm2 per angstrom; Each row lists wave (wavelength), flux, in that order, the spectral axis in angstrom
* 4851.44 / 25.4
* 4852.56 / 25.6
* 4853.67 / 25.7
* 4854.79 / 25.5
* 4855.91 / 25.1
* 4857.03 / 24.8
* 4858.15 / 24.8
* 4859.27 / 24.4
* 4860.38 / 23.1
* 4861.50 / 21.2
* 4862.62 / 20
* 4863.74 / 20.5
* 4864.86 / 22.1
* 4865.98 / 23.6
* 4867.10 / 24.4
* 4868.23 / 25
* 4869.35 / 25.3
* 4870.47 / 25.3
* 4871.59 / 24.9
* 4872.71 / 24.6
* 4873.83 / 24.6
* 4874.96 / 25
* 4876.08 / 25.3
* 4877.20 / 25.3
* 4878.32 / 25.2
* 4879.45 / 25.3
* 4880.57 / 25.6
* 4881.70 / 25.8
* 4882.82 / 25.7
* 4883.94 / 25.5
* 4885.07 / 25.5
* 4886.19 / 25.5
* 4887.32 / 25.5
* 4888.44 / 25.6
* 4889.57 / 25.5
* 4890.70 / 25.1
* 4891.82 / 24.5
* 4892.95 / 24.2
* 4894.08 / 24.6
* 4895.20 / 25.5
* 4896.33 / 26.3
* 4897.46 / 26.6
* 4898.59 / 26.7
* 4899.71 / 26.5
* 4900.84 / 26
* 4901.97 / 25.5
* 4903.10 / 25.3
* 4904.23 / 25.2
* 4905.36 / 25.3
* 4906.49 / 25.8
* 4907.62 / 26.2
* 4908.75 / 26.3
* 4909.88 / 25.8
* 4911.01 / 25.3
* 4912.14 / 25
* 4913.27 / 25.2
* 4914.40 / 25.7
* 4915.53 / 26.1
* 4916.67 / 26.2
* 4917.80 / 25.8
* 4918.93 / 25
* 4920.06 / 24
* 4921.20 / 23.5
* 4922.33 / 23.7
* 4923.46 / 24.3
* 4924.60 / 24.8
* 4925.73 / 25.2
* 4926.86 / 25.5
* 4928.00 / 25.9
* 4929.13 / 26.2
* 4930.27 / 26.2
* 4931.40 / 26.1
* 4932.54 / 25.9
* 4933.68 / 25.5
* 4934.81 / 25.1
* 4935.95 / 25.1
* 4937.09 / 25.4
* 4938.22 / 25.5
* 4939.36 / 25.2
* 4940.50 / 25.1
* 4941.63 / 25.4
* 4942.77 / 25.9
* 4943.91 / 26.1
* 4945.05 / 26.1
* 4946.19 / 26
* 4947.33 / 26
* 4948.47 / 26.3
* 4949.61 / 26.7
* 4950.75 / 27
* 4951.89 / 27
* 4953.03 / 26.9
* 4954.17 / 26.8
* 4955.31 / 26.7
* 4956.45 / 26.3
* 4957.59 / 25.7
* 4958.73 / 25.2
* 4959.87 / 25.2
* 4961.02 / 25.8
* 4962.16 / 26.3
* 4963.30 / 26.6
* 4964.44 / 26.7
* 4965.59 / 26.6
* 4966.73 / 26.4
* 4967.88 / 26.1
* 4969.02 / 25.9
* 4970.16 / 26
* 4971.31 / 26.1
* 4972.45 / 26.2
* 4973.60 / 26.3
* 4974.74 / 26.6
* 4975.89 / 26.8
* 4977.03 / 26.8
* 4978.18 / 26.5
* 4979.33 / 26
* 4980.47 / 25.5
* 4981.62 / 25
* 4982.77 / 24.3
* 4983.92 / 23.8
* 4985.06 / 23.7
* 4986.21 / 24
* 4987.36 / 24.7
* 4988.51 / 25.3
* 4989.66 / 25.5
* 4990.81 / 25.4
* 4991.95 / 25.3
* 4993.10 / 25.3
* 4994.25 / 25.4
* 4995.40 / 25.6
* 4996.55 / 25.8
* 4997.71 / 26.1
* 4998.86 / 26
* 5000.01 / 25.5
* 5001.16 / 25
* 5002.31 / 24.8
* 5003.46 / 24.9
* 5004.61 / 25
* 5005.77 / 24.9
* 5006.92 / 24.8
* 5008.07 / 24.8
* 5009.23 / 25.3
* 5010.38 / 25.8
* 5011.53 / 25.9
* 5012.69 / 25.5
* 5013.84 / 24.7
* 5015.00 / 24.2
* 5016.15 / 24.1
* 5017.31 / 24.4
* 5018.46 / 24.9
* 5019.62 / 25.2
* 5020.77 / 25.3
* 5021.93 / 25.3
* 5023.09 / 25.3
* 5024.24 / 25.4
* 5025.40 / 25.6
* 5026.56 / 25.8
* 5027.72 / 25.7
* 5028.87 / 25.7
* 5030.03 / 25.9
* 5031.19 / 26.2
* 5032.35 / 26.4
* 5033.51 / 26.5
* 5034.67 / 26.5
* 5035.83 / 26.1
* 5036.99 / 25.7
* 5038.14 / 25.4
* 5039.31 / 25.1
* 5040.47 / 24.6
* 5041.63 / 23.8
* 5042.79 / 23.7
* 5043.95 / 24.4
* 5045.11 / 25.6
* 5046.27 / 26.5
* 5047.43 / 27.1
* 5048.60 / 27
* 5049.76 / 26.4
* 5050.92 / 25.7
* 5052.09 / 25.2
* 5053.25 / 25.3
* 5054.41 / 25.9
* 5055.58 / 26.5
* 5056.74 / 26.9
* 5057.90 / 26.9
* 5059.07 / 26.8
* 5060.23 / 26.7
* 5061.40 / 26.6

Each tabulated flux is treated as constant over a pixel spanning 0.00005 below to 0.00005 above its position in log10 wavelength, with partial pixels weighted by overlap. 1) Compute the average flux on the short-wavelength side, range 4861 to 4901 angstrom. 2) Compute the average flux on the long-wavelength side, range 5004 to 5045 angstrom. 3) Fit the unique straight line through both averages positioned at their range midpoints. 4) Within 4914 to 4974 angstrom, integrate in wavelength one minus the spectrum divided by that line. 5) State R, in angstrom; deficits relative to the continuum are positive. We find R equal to -1.9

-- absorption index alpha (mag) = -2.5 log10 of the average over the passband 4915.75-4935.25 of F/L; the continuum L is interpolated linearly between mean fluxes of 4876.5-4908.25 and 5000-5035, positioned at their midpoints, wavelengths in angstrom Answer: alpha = 0.01 mag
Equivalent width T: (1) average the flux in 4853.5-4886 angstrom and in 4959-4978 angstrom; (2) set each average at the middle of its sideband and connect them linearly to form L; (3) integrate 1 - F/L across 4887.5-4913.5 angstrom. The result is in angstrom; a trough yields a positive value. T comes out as -0.6 angstrom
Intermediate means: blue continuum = 24.4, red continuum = 26.3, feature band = 25.6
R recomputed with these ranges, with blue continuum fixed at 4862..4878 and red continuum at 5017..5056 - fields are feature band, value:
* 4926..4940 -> -0.58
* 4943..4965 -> -1.31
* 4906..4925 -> -0.61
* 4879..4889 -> -0.59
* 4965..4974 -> -0.45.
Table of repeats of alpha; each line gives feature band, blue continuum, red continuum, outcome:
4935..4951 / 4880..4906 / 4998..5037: -0.01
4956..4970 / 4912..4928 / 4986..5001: -0.03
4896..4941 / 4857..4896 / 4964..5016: -0.03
